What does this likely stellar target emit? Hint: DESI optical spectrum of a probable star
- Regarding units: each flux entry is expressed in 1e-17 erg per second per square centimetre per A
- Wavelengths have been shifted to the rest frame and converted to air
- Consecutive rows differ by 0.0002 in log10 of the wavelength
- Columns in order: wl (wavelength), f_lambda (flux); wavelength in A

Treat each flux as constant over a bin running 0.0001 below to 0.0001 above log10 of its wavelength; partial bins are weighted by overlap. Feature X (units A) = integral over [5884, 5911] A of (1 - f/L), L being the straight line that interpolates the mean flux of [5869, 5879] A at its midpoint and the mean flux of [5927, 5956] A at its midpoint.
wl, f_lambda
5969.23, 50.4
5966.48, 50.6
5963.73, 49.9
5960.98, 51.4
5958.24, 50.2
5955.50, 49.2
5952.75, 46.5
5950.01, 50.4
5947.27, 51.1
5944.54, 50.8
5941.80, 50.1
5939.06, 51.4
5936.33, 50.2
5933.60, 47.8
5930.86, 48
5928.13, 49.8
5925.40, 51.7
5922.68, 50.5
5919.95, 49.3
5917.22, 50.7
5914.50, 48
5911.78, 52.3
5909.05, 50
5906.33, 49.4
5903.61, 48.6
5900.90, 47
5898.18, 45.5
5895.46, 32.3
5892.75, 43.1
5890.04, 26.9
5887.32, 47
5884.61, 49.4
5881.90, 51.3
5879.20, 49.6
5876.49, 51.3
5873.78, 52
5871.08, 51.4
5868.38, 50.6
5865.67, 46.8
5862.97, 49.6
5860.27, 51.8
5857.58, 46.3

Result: 3.6 A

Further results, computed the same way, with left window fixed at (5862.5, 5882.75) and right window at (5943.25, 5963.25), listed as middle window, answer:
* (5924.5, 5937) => 0.17 A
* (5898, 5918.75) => 0.42 A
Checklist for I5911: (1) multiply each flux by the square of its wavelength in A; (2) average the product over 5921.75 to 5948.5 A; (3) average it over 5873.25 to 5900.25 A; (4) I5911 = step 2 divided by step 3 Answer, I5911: 1.1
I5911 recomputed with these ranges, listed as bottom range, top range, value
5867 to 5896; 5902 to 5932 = 1.09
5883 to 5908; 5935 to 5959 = 1.17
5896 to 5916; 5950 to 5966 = 1.05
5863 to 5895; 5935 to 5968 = 1.10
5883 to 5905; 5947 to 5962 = 1.19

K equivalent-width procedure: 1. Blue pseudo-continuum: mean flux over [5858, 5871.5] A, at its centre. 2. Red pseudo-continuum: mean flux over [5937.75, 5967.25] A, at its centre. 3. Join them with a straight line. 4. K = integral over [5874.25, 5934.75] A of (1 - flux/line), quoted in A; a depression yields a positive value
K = 3.1 A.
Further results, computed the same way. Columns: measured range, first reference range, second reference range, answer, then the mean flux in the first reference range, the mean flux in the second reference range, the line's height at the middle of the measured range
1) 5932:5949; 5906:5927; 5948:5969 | -0.1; 50.3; 49.8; 50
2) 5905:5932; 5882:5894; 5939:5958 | -2.2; 42.6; 49.8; 46.2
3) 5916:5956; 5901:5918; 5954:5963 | 0.1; 49.6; 50.2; 49.9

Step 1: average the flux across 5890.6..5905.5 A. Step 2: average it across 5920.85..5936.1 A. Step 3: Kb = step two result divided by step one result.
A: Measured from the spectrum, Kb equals 1.2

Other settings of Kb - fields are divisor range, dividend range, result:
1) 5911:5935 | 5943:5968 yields 1.01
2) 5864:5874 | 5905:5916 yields 1.00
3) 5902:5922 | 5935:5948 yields 1.02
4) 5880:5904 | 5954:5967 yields 1.16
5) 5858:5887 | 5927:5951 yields 1.00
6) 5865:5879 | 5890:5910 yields 0.87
